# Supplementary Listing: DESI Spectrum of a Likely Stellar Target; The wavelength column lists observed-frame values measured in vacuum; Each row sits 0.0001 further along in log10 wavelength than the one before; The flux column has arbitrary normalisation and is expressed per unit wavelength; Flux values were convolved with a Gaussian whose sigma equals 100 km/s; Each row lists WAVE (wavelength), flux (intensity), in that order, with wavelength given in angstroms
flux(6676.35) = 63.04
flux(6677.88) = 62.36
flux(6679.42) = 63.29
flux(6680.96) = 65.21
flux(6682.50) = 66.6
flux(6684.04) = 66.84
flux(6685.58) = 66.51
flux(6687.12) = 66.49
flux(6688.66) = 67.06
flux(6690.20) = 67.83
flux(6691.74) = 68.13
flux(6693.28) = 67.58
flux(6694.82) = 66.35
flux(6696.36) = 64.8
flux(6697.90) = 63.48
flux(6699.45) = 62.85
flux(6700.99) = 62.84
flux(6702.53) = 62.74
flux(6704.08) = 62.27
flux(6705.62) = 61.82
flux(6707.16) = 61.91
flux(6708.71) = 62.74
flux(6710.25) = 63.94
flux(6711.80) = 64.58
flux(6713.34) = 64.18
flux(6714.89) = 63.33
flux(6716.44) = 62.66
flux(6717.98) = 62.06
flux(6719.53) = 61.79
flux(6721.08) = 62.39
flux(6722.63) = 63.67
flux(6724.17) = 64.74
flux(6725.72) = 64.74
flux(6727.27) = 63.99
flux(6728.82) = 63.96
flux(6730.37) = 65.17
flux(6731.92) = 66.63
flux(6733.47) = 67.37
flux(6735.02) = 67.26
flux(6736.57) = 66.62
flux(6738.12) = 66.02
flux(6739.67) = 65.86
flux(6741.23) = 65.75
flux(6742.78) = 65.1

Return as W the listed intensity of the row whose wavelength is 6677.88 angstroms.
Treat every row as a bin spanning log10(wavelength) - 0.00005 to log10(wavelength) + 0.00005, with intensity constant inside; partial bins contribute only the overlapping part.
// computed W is 62.36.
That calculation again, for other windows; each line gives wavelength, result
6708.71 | 62.74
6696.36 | 64.8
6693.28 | 67.58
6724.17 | 64.74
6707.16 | 61.91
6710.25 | 63.94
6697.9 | 63.48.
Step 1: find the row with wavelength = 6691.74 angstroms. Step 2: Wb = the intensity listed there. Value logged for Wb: 68.13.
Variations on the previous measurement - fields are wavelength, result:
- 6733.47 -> 67.37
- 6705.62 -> 61.82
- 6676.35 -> 63.04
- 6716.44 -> 62.66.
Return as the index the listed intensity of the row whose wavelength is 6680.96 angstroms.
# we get 65.21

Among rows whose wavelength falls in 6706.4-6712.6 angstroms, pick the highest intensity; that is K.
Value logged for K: 64.58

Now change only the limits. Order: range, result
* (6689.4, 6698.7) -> 68.13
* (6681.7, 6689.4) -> 67.06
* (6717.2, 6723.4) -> 63.67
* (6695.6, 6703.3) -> 64.8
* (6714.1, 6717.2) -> 63.33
